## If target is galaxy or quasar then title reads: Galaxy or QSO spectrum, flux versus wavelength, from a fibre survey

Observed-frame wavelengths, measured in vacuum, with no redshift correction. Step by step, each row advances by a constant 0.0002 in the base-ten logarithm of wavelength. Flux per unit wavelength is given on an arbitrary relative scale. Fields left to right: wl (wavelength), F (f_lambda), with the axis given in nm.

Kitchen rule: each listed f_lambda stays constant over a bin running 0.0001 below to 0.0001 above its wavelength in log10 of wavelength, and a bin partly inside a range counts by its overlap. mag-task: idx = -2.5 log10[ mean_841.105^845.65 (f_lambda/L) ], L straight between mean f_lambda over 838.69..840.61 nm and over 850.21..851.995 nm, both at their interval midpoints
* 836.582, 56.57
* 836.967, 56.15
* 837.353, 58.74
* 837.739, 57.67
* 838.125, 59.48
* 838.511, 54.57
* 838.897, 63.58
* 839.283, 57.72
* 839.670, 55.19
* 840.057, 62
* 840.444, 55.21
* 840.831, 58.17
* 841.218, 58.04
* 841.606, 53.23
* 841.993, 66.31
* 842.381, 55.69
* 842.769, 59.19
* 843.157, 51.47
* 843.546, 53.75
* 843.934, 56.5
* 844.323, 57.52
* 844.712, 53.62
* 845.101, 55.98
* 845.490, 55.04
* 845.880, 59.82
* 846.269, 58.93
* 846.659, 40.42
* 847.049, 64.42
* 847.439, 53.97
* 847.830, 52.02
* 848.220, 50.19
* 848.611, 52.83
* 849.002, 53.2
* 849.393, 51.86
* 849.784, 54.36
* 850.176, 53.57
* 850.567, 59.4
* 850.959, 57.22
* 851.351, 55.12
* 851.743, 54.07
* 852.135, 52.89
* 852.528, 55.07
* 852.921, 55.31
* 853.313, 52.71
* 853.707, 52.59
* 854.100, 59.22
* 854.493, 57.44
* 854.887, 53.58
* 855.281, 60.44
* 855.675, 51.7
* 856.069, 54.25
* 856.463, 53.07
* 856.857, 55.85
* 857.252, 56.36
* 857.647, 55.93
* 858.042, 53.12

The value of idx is 0.03 mag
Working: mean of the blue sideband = 58.8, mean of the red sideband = 56.1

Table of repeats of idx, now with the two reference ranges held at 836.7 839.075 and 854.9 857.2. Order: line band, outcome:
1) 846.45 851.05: 0.05 mag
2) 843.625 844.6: 0.02 mag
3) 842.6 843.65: 0.05 mag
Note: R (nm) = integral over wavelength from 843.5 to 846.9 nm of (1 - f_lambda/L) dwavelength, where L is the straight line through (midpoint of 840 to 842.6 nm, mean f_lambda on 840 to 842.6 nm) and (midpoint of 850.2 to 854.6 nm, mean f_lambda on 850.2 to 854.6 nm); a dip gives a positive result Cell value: 0.15 nm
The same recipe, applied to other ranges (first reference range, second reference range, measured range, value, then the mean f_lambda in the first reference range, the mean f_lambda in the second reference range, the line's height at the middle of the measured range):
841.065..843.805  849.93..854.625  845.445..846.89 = 0.07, 56.8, 55.3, 56.2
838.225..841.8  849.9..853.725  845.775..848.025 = 0.05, 57.6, 54.9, 56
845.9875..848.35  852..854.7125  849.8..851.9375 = -0.05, 53.7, 55.1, 54.5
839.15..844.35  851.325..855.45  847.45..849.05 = 0.11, 57.1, 55.3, 56.1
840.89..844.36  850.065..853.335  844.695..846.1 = 0.00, 56.9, 55.2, 56.4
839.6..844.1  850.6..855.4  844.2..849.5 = 0.20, 57.1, 55.5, 56.4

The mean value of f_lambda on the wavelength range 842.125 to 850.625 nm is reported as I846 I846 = 54.7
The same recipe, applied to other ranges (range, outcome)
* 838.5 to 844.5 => 57.5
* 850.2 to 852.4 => 55.6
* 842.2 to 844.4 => 55.6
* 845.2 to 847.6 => 55.5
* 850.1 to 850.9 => 57.1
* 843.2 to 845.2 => 55.1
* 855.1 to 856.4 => 55.2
